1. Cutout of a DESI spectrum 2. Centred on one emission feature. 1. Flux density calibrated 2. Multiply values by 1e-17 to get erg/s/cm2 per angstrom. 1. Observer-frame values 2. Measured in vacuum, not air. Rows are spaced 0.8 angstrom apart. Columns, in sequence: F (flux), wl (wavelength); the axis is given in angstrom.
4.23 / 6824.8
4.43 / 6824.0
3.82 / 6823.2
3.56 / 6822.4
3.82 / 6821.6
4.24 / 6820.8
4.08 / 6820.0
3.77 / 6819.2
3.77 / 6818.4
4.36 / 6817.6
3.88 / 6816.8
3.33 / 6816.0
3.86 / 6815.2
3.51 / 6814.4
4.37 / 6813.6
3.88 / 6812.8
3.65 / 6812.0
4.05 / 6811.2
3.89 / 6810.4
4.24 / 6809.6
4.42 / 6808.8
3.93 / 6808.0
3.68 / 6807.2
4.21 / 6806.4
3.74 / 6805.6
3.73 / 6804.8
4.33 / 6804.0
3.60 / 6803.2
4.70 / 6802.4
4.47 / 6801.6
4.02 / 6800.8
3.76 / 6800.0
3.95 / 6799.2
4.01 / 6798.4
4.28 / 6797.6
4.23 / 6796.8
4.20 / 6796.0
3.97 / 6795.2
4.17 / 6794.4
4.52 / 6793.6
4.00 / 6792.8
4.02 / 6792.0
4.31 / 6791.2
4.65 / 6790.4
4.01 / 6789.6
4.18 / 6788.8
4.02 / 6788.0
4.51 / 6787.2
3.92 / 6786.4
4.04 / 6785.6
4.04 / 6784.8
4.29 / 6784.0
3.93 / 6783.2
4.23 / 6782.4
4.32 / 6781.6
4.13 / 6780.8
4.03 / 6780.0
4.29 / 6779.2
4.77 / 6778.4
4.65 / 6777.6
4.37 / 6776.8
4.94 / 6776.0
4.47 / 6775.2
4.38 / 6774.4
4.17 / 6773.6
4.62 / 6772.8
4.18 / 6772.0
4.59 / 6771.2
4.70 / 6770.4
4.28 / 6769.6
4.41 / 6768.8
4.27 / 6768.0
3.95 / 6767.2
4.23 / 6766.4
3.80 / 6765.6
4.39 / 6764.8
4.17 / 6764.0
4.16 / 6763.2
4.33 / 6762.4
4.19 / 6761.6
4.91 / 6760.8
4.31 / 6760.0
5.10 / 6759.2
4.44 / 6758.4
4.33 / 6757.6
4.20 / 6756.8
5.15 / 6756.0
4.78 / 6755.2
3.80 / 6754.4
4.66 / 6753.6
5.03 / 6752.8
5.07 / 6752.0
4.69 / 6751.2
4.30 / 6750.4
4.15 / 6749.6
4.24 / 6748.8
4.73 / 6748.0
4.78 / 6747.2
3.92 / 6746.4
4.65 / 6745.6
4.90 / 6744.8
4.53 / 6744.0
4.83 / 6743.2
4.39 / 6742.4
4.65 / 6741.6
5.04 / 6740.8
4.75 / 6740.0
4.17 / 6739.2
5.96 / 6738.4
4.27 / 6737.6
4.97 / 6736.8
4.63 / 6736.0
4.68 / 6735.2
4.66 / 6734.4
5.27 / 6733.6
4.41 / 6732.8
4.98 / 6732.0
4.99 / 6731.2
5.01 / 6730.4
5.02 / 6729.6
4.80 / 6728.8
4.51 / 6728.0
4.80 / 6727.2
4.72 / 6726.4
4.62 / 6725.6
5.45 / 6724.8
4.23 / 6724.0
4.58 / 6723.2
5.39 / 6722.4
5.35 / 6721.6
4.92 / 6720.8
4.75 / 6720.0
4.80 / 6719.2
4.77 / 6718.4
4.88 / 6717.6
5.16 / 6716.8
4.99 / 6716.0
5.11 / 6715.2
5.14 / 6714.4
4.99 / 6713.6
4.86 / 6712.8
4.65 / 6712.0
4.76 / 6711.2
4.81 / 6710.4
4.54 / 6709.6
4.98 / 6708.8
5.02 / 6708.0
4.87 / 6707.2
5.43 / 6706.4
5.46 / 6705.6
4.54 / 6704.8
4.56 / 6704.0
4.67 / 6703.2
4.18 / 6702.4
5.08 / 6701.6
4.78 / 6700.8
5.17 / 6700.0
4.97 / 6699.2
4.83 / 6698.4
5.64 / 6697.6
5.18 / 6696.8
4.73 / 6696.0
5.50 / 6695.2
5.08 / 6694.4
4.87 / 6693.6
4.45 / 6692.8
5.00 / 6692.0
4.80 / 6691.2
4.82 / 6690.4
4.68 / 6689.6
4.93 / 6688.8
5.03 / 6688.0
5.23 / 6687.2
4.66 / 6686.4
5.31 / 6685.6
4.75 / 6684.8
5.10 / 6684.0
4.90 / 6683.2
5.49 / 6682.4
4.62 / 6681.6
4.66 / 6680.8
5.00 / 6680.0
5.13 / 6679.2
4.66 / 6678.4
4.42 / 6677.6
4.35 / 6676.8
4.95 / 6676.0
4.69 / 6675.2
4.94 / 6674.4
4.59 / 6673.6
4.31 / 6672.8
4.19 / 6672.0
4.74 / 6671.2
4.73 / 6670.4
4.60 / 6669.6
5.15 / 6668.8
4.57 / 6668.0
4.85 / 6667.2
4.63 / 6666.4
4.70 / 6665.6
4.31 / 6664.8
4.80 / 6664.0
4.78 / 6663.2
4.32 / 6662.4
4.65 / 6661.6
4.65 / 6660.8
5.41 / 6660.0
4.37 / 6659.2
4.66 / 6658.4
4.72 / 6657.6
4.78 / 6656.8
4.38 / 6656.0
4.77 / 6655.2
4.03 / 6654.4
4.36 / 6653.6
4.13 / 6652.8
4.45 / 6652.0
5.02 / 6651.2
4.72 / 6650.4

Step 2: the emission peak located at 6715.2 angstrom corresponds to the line C III]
